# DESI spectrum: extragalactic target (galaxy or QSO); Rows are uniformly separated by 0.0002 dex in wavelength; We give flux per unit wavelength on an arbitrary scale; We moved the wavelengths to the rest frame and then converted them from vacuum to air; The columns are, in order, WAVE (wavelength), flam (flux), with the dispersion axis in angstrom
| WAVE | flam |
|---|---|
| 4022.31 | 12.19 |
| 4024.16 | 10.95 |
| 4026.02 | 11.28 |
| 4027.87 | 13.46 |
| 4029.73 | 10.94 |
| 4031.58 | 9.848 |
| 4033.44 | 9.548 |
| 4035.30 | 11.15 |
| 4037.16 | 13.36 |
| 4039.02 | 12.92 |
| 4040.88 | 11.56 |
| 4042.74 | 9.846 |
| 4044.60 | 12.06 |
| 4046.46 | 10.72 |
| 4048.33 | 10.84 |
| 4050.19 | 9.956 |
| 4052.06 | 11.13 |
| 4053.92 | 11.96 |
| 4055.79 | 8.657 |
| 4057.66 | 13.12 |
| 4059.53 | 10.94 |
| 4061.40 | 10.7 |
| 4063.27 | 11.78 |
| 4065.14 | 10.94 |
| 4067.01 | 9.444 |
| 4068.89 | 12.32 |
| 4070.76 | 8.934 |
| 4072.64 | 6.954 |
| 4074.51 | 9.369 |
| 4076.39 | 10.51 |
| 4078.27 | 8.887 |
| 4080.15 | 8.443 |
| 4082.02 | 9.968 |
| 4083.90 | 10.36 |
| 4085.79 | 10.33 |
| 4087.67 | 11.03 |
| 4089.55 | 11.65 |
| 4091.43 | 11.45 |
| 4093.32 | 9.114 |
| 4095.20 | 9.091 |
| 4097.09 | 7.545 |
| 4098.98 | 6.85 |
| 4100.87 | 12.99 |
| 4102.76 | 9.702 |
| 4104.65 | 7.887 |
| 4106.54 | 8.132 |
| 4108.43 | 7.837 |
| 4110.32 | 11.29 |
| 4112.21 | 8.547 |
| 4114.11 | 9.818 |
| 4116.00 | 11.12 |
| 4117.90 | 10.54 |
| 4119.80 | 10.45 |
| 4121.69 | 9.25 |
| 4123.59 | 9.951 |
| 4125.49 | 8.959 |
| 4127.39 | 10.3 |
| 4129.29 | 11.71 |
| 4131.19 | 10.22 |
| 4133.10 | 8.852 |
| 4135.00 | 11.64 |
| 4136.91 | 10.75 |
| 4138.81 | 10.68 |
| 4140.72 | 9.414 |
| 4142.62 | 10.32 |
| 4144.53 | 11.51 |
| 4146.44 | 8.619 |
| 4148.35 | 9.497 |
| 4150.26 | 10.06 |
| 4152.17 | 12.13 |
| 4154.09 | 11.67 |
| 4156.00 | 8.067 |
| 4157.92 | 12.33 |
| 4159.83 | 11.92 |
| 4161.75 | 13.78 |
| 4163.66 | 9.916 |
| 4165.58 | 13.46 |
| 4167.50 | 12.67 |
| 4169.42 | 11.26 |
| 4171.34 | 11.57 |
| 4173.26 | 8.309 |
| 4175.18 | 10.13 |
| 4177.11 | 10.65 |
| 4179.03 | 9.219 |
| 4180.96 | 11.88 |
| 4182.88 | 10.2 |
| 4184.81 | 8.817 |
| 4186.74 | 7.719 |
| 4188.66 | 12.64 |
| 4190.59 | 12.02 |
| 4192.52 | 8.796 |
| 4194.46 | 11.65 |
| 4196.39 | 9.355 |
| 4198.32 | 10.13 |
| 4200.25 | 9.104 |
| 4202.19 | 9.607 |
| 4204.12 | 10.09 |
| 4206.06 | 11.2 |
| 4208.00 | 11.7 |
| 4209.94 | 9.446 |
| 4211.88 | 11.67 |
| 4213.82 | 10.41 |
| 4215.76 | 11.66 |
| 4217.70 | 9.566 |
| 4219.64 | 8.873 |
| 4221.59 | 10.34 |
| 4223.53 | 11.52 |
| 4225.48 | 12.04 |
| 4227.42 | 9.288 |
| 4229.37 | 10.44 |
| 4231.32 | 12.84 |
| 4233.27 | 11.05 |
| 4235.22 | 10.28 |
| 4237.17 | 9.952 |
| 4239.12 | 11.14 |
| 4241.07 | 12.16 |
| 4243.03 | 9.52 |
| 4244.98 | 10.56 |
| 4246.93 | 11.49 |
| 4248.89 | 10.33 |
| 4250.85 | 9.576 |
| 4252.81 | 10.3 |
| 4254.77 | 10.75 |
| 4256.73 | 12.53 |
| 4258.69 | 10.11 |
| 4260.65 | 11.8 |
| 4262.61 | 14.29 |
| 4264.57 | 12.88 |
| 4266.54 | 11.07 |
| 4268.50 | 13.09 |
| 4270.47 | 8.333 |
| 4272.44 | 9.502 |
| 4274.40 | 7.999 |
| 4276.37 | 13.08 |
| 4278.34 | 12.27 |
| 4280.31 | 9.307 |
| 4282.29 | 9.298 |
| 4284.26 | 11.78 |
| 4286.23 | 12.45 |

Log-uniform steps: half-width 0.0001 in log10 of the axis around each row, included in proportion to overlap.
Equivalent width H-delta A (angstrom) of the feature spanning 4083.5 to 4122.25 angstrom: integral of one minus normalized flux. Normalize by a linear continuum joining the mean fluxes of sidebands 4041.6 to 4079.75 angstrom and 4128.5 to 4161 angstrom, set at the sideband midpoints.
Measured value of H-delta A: 2.73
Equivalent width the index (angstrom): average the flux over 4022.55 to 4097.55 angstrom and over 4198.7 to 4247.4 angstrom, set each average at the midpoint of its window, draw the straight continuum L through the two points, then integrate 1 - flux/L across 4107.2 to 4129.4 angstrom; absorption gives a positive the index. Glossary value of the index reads 1.5 angstrom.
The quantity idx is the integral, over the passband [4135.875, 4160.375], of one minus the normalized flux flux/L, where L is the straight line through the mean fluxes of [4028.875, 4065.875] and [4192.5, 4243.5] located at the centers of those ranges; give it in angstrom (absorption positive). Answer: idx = 0.6 angstrom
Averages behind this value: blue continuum 11.1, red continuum 10.6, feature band 10.5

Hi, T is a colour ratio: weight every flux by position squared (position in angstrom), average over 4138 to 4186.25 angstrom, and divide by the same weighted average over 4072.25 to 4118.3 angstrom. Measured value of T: 1.15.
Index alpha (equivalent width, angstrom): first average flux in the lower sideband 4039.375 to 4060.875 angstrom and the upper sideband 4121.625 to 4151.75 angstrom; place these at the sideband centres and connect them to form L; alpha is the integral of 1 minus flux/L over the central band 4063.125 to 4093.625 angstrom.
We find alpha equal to 1.9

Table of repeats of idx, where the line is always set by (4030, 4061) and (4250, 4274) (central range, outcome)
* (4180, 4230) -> 3.2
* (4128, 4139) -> 0.5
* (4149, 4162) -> -0.2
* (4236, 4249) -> 0.4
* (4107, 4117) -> 1.3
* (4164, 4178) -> 0.0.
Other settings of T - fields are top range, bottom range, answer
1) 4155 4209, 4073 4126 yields 1.15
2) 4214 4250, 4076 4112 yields 1.19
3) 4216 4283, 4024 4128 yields 1.14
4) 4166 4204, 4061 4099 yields 1.10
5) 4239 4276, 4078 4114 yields 1.24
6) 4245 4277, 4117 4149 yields 1.15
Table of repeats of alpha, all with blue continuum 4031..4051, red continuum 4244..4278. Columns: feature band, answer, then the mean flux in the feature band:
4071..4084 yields 2.3 angstrom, 9.13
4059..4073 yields 0.9 angstrom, 10.4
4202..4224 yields 1.1 angstrom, 10.5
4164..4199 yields 1.6 angstrom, 10.6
